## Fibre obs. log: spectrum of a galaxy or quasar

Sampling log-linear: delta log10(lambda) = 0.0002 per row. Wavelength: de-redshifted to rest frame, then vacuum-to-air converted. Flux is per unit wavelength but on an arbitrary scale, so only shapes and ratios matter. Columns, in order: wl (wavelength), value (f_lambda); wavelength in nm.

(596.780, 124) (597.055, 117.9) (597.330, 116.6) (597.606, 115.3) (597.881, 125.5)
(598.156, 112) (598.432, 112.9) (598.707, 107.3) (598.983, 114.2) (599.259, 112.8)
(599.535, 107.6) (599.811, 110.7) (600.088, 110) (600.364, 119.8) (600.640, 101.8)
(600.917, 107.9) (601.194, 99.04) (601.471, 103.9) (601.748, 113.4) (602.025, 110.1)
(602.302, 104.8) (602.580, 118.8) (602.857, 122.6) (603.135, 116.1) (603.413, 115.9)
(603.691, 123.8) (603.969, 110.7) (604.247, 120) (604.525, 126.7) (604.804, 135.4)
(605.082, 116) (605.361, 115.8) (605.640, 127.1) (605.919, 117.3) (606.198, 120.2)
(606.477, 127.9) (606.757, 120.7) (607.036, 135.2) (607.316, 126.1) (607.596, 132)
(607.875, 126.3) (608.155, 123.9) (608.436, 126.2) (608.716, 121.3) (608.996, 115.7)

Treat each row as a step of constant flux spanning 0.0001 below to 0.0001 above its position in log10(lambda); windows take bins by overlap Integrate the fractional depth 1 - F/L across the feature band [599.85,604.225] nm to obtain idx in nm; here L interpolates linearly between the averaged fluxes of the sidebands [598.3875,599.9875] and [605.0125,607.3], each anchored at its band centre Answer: 0.14 nm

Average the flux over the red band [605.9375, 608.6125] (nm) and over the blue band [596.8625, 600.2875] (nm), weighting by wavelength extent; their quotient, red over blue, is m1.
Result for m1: 1.1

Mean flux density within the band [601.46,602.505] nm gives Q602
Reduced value 109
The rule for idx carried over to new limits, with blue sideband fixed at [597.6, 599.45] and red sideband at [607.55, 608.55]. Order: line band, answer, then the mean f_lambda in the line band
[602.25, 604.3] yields 0.06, 117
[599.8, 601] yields 0.07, 110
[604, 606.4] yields 0.02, 122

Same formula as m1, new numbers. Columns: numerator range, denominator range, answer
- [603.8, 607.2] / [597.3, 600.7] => 1.09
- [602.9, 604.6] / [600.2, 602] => 1.10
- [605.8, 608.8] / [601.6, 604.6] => 1.08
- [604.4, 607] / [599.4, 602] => 1.14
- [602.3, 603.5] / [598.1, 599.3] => 1.05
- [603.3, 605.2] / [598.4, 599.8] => 1.10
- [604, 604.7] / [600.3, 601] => 1.12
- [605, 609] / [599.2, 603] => 1.12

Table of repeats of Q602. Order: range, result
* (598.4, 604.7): 113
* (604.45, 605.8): 124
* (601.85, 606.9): 119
